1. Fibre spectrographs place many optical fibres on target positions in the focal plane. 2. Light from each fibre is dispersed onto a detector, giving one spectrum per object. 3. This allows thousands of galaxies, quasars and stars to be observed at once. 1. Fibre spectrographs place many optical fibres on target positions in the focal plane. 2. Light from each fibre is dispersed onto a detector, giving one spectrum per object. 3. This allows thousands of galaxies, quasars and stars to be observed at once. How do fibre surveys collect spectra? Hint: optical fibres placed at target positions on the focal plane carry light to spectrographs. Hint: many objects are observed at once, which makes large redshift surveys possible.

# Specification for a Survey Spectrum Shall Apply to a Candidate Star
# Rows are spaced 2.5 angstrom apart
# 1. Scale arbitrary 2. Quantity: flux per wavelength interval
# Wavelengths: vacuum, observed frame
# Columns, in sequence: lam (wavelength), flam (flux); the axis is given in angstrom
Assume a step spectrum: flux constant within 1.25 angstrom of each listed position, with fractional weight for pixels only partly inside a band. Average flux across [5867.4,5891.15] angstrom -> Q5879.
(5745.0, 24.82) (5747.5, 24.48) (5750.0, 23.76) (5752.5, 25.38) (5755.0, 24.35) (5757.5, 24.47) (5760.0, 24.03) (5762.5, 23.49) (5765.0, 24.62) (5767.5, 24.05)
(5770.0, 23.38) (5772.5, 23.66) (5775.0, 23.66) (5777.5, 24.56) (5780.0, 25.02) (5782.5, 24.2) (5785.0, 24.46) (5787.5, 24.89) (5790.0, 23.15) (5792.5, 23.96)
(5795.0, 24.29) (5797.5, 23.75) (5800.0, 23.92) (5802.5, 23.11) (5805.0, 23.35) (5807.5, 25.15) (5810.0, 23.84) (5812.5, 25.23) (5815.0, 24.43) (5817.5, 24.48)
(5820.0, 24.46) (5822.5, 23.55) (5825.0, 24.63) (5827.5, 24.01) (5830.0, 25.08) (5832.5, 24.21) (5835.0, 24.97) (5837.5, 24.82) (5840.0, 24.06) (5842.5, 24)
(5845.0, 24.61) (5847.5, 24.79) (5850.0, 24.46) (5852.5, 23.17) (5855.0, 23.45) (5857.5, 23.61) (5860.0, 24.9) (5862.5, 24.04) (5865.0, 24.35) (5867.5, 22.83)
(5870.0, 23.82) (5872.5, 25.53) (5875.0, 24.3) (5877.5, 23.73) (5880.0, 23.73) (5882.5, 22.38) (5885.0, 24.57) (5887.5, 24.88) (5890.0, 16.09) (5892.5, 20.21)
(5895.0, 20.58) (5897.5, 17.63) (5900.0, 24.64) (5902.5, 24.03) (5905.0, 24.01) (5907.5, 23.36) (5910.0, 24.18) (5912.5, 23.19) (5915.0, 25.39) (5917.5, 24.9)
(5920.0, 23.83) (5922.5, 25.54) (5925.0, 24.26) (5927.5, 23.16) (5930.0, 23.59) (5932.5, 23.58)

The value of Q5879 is 23.2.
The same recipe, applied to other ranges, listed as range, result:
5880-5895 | 21.7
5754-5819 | 24.1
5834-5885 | 24.1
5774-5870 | 24.2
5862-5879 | 24.1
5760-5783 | 24.1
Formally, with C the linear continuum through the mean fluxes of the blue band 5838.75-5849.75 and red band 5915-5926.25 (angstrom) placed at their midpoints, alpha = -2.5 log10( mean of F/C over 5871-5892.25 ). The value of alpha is 0.07 mag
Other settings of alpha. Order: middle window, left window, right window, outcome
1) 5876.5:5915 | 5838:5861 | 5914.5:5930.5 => 0.08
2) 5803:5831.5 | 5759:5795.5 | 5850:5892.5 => -0.02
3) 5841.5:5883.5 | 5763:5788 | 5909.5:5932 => 0.01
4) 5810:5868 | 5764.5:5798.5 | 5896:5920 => -0.02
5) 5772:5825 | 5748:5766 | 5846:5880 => 0.00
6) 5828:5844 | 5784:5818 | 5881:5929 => -0.03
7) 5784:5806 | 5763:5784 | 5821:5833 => 0.01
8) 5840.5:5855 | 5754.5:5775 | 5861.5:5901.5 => -0.05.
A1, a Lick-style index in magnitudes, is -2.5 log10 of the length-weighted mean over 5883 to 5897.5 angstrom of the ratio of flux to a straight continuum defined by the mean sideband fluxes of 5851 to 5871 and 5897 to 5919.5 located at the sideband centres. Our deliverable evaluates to 0.13 mag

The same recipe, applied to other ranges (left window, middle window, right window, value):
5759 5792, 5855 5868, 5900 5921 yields 0.01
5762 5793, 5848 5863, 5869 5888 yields 0.01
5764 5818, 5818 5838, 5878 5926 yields -0.03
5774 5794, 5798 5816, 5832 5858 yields 0.00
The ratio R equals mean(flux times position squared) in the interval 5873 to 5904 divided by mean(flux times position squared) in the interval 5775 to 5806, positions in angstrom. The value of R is 0.96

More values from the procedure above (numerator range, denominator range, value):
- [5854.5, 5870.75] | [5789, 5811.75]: 1.02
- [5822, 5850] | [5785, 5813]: 1.03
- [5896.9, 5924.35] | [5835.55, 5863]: 1.01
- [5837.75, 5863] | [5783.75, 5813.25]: 1.02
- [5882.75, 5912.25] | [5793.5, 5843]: 0.94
